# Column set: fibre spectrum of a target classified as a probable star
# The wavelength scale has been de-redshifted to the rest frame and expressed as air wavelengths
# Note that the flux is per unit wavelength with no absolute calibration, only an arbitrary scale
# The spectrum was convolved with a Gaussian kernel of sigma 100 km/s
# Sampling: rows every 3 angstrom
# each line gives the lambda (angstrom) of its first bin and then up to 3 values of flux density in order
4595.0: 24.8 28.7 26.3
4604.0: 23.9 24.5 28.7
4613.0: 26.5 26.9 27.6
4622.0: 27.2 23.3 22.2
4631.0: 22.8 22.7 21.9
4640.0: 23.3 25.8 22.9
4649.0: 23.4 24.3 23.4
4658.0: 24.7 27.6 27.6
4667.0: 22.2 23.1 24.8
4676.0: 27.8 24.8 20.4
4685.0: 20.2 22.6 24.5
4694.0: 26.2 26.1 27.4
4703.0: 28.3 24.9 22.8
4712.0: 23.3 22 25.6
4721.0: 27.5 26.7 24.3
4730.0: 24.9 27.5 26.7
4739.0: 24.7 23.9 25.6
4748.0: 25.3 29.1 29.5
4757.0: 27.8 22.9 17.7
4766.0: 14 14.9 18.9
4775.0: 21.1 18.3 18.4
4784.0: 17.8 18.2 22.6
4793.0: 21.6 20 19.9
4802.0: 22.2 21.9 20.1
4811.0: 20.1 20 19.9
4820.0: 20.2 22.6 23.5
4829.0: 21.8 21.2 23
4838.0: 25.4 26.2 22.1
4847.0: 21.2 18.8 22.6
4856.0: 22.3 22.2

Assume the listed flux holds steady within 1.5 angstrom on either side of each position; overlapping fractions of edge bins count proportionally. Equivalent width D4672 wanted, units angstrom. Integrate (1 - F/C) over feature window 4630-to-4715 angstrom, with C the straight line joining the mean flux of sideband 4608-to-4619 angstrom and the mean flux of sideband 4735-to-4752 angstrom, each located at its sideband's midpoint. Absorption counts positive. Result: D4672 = 7.45 angstrom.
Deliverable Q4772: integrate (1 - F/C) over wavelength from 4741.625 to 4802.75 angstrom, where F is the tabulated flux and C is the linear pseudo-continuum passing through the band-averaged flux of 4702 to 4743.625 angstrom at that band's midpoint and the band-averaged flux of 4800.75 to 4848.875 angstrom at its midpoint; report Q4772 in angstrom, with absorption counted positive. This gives 5.9 angstrom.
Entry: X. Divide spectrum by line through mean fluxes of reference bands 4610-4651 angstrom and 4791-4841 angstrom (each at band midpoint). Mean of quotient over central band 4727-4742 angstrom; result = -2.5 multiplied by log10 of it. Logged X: -0.121 mag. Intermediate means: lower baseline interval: 24.5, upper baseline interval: 21.6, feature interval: 25.6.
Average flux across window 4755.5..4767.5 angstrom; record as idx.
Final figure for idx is 20.6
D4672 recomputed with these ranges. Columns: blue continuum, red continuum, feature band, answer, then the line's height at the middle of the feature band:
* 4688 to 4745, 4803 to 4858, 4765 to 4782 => 4.25 angstrom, 23.6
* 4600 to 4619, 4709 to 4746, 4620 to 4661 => 3.27 angstrom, 25.9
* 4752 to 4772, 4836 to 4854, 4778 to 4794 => 1.55 angstrom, 21.6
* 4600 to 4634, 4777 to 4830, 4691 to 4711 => -2.26 angstrom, 23.2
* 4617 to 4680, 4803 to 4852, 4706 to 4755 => -4.88 angstrom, 23.2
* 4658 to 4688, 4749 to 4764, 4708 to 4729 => 0.30 angstrom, 25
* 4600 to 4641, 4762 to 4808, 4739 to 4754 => -4.15 angstrom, 20.5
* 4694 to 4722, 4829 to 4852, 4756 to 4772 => 3.32 angstrom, 24.1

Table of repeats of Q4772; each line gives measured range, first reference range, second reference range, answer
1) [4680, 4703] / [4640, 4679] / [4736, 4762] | 0.9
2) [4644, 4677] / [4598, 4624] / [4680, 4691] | -2.0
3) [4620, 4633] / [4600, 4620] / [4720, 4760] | 1.2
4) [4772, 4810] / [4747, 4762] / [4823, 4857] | 7.3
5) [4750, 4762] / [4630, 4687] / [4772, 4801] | -3.5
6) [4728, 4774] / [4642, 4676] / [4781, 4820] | -3.6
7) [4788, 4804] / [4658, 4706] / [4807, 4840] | 0.8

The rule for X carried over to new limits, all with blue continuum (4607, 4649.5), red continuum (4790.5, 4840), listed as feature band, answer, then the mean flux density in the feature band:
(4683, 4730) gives -0.06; 24.8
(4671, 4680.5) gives -0.08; 25.7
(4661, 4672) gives -0.03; 24.8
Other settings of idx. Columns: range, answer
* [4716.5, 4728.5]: 26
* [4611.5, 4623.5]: 27.1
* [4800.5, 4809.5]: 21.4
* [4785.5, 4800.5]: 20.5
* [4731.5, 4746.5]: 25.7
